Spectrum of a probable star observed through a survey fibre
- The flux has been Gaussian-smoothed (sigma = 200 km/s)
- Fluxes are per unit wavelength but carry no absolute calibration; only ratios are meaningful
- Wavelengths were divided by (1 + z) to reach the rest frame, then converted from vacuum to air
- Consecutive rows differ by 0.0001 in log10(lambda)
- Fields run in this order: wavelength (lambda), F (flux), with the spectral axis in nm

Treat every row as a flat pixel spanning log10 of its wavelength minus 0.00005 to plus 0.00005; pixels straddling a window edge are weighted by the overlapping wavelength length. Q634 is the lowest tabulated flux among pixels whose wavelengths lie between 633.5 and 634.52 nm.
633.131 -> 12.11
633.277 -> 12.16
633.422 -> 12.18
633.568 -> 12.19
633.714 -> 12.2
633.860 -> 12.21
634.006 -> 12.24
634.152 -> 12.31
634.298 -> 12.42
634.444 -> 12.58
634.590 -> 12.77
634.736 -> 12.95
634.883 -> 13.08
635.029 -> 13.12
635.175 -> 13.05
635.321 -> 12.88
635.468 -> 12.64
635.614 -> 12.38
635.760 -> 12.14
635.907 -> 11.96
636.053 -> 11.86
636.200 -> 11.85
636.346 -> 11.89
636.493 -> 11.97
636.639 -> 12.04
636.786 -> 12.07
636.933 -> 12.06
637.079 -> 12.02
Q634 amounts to 12.19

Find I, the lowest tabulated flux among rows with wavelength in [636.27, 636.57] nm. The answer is 11.89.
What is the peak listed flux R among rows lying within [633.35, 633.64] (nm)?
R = 12.19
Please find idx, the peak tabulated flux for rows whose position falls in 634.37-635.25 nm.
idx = 13.12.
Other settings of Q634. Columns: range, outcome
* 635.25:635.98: 11.96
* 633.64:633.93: 12.2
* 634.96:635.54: 12.64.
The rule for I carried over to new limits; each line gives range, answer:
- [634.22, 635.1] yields 12.42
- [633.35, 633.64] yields 12.18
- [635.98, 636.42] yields 11.85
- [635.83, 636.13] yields 11.86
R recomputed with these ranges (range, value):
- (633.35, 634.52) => 12.58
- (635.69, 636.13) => 12.14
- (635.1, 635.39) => 13.05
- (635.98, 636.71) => 12.04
